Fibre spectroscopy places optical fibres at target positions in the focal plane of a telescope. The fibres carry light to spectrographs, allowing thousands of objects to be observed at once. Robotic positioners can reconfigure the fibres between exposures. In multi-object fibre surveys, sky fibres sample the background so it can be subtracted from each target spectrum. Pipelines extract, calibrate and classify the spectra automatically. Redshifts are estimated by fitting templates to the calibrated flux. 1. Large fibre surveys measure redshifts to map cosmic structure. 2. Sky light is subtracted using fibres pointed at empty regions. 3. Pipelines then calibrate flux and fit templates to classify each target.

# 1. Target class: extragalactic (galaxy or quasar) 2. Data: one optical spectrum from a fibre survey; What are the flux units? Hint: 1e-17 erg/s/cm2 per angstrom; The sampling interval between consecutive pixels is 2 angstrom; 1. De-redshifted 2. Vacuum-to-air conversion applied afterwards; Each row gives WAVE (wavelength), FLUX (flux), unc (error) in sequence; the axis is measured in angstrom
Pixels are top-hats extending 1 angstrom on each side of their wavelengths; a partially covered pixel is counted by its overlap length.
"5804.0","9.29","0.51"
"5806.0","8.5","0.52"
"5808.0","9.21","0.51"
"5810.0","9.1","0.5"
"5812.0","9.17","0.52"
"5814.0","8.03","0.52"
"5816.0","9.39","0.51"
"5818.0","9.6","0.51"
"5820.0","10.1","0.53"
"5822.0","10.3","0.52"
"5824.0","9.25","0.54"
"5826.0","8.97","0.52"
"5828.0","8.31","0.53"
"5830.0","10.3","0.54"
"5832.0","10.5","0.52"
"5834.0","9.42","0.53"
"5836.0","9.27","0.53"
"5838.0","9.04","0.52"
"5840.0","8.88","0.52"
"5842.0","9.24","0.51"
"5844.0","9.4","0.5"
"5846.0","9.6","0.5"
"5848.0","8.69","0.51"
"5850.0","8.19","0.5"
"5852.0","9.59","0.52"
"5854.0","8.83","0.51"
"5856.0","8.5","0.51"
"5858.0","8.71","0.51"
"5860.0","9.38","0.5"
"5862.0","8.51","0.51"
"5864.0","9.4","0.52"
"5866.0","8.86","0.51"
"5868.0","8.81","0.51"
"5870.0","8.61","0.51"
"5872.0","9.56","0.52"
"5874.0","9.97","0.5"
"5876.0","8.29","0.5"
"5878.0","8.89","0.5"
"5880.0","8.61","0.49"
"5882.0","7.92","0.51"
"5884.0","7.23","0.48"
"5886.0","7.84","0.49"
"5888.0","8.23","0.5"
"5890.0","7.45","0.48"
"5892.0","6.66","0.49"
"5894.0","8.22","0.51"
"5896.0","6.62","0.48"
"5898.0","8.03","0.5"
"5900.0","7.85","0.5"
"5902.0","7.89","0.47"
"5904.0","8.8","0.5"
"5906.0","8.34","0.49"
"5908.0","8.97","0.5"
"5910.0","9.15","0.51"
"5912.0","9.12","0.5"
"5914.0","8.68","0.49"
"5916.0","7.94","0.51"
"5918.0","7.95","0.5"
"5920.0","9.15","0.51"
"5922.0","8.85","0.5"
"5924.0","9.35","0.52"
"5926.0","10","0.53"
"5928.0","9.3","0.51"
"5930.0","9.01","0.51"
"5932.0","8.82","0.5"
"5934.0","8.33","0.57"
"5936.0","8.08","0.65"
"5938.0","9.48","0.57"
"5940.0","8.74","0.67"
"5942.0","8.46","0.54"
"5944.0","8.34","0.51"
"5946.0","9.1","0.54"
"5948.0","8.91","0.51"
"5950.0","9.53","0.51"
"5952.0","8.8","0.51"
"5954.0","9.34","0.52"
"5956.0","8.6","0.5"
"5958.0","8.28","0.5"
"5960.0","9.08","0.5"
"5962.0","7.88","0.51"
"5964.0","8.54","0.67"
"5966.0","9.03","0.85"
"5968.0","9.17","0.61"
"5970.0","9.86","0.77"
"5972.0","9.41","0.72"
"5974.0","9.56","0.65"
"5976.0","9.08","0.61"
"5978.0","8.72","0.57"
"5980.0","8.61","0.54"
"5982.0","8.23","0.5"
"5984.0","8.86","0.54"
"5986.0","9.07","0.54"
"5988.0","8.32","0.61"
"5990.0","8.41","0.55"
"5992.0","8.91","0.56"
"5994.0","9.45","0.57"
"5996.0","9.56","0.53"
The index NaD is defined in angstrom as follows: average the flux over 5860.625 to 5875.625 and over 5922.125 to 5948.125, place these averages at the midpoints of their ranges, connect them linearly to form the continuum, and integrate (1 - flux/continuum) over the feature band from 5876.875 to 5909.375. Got 3.7 angstrom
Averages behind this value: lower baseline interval 9.08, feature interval 7.99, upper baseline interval 8.91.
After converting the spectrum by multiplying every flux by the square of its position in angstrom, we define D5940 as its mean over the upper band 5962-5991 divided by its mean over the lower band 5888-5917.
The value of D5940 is 1.1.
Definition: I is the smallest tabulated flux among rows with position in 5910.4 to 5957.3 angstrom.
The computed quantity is 7.94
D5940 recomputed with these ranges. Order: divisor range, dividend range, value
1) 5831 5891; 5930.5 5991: 1.03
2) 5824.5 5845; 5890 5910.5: 0.88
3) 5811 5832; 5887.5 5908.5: 0.86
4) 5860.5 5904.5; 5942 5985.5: 1.10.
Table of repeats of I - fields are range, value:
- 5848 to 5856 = 8.19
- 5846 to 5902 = 6.62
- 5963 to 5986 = 8.23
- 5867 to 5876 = 8.29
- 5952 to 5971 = 7.88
